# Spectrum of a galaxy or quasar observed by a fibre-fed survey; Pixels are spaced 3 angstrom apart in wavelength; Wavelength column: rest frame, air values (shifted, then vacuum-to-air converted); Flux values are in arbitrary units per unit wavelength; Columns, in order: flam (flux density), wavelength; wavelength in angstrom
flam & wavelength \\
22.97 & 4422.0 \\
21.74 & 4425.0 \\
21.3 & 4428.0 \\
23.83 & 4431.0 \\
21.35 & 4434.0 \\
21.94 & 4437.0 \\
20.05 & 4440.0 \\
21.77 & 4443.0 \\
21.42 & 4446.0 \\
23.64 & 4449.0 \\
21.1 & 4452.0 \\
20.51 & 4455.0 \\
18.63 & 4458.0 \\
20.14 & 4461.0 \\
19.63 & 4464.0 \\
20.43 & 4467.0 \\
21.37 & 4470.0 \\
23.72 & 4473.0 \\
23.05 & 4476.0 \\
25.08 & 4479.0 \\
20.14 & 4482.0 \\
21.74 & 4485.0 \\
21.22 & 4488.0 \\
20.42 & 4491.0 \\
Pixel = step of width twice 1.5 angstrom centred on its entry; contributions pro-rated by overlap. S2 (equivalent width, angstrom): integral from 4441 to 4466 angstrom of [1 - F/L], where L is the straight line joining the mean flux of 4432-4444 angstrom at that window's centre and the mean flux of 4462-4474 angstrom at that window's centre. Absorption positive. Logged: 0.5 angstrom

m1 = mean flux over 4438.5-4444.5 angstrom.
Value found 20.9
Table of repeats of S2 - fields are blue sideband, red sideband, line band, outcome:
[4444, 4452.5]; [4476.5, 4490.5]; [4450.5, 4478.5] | 1.2 angstrom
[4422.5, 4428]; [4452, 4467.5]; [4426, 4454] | -1.0 angstrom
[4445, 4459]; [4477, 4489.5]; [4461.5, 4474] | 0.3 angstrom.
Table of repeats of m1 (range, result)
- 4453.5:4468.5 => 19.9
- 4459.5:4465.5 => 19.9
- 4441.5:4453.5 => 22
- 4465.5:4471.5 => 20.9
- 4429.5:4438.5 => 22.4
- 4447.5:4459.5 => 21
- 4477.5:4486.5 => 22.3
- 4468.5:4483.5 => 22.7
